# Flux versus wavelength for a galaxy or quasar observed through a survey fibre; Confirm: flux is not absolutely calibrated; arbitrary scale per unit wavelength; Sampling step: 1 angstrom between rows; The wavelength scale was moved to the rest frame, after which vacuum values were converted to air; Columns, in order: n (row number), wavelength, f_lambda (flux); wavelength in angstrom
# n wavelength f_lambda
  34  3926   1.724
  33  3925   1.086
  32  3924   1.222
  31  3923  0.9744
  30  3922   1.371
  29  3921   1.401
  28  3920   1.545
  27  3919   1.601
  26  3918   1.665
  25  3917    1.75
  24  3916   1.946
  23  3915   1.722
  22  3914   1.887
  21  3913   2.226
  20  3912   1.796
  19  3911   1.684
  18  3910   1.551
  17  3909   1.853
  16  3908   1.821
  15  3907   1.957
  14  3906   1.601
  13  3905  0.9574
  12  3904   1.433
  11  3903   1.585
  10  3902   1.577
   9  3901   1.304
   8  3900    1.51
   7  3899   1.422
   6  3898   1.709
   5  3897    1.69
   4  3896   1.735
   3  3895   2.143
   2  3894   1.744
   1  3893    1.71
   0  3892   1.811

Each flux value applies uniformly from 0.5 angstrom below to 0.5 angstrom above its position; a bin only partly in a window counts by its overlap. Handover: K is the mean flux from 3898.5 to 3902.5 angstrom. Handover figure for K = 1.45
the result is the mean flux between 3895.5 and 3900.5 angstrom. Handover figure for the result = 1.61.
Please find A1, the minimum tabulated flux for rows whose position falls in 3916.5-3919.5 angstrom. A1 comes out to 1.601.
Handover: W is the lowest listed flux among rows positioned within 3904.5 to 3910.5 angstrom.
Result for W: 0.9574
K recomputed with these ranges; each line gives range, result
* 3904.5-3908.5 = 1.58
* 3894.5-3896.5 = 1.94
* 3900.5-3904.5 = 1.47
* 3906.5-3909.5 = 1.88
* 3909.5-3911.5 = 1.62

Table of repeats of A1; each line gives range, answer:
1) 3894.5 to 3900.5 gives 1.422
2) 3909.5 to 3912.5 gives 1.551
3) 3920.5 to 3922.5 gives 1.371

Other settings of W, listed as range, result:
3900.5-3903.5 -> 1.304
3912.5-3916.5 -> 1.722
